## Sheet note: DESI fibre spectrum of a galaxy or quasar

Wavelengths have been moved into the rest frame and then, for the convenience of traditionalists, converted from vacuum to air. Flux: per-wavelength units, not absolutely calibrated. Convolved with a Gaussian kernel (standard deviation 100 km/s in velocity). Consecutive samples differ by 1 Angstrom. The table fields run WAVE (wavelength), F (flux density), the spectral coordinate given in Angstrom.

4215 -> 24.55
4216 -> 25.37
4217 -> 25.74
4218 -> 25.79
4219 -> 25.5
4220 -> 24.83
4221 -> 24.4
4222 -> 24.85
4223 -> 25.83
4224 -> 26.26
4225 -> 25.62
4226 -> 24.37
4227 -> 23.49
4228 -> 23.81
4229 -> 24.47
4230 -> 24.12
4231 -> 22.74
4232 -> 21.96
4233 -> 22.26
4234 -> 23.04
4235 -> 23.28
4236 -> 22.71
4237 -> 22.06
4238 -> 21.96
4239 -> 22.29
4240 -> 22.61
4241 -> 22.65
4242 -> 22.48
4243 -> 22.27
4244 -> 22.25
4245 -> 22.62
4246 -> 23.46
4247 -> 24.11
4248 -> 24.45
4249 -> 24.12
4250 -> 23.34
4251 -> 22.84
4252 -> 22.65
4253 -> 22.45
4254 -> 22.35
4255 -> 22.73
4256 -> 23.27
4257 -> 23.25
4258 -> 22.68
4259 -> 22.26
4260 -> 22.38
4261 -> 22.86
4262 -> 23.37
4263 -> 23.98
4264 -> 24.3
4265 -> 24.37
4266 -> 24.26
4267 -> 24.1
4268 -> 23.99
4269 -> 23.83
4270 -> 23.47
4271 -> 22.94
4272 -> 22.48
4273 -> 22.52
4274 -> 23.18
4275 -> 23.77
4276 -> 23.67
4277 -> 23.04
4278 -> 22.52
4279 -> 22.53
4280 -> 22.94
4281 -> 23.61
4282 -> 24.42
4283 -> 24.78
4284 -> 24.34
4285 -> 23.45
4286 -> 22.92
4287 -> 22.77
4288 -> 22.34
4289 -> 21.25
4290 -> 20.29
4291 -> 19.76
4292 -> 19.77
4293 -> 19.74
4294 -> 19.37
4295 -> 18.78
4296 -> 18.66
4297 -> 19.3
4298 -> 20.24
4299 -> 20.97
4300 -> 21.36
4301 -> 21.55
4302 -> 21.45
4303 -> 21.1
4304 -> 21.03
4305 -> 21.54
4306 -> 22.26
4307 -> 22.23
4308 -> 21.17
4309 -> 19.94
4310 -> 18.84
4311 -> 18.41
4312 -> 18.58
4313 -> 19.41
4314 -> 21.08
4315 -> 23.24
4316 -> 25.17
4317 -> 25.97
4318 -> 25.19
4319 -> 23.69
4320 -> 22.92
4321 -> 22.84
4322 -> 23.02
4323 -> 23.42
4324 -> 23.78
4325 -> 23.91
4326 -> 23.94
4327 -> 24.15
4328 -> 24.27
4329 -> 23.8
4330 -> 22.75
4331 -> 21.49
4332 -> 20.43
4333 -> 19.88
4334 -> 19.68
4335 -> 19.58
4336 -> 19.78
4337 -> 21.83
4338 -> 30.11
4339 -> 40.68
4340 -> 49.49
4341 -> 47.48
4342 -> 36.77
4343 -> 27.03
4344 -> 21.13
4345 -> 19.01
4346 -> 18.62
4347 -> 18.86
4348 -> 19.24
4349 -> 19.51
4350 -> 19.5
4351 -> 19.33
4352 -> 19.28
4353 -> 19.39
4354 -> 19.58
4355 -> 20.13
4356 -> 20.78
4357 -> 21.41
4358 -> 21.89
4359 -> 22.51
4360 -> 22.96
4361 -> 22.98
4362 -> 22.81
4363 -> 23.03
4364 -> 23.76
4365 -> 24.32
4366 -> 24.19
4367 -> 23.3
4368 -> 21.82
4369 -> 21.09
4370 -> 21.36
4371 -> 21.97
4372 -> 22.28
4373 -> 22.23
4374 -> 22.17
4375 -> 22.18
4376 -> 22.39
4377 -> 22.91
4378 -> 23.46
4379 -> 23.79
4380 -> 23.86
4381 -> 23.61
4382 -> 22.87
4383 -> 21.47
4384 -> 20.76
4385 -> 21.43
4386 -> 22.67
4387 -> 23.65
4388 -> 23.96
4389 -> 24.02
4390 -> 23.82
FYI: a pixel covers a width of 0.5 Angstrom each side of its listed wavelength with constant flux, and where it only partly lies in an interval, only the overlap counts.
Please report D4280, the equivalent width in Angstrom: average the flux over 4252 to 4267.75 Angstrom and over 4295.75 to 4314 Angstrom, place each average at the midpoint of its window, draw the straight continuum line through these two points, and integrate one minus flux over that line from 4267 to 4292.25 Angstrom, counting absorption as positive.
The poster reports -1.0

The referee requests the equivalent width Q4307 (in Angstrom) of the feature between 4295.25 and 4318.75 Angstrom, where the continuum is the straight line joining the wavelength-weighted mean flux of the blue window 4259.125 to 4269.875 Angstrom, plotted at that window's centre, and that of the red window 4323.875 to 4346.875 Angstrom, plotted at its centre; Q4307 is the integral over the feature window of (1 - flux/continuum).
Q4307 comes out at 3.59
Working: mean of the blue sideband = 23.7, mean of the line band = 21.2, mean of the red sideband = 26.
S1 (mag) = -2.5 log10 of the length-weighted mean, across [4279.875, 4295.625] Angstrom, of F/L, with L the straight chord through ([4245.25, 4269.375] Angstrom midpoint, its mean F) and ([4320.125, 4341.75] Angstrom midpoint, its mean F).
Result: 0.12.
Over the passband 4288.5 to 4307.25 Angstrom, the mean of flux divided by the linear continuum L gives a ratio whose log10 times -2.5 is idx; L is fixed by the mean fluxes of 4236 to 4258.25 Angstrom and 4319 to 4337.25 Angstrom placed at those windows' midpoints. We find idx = 0.101 mag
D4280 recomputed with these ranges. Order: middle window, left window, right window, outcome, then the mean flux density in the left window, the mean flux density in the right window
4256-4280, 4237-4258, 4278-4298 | -1.1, 22.9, 21.6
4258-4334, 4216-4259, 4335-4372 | 4.7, 23.5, 24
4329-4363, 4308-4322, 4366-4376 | -2.7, 22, 22.2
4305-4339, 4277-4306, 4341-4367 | -0.9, 21.6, 22.4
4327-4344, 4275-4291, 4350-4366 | -4.3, 22.9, 21.6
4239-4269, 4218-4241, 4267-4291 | 0.3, 23.8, 23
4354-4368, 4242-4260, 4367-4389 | 0.1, 23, 22.5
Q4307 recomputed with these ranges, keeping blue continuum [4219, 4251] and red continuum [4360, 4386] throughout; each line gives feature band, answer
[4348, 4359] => 1.3 Angstrom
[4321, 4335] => 0.2 Angstrom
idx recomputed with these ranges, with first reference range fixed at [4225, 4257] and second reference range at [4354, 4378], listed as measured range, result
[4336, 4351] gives -0.21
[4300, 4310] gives 0.07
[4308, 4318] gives 0.06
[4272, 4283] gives -0.02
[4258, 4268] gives -0.03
